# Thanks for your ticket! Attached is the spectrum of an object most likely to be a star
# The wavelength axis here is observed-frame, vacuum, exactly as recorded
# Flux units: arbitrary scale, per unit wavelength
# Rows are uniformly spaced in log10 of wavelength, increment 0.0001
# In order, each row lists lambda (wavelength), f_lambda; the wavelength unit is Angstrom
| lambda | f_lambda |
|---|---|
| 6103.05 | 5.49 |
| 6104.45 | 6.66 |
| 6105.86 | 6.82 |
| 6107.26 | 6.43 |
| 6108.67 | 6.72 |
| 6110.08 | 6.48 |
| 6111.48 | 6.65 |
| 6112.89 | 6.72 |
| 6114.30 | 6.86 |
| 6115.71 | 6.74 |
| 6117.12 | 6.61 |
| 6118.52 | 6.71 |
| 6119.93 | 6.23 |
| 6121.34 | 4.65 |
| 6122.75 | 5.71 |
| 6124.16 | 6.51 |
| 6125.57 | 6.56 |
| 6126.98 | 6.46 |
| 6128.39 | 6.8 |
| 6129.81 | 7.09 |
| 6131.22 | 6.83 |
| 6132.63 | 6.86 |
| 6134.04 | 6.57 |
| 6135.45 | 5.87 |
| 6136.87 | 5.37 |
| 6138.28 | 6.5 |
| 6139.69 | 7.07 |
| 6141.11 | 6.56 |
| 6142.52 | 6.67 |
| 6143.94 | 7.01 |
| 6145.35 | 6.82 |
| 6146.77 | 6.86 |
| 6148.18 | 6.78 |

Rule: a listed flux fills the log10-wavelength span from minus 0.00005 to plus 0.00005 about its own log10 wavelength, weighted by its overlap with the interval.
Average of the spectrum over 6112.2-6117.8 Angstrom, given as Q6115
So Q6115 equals 6.73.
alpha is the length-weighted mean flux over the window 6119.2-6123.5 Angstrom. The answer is 5.54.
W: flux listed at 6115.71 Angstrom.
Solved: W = 6.74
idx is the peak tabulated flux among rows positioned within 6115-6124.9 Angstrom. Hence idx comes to 6.74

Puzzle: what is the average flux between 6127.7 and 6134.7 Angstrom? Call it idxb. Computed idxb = 6.83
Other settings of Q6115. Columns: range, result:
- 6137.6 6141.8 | 6.71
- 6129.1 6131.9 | 6.95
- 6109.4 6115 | 6.68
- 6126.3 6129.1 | 6.62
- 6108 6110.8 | 6.61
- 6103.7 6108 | 6.63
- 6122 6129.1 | 6.39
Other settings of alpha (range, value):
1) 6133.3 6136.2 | 6.21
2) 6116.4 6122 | 6.07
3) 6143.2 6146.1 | 6.9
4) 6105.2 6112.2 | 6.62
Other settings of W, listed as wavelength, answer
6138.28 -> 6.5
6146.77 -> 6.86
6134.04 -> 6.57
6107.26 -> 6.43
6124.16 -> 6.51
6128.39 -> 6.8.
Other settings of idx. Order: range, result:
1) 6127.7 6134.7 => 7.09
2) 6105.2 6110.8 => 6.82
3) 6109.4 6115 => 6.86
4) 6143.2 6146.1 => 7.01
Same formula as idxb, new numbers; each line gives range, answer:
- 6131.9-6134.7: 6.73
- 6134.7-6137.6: 5.64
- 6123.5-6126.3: 6.54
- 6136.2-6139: 5.96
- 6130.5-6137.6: 6.31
